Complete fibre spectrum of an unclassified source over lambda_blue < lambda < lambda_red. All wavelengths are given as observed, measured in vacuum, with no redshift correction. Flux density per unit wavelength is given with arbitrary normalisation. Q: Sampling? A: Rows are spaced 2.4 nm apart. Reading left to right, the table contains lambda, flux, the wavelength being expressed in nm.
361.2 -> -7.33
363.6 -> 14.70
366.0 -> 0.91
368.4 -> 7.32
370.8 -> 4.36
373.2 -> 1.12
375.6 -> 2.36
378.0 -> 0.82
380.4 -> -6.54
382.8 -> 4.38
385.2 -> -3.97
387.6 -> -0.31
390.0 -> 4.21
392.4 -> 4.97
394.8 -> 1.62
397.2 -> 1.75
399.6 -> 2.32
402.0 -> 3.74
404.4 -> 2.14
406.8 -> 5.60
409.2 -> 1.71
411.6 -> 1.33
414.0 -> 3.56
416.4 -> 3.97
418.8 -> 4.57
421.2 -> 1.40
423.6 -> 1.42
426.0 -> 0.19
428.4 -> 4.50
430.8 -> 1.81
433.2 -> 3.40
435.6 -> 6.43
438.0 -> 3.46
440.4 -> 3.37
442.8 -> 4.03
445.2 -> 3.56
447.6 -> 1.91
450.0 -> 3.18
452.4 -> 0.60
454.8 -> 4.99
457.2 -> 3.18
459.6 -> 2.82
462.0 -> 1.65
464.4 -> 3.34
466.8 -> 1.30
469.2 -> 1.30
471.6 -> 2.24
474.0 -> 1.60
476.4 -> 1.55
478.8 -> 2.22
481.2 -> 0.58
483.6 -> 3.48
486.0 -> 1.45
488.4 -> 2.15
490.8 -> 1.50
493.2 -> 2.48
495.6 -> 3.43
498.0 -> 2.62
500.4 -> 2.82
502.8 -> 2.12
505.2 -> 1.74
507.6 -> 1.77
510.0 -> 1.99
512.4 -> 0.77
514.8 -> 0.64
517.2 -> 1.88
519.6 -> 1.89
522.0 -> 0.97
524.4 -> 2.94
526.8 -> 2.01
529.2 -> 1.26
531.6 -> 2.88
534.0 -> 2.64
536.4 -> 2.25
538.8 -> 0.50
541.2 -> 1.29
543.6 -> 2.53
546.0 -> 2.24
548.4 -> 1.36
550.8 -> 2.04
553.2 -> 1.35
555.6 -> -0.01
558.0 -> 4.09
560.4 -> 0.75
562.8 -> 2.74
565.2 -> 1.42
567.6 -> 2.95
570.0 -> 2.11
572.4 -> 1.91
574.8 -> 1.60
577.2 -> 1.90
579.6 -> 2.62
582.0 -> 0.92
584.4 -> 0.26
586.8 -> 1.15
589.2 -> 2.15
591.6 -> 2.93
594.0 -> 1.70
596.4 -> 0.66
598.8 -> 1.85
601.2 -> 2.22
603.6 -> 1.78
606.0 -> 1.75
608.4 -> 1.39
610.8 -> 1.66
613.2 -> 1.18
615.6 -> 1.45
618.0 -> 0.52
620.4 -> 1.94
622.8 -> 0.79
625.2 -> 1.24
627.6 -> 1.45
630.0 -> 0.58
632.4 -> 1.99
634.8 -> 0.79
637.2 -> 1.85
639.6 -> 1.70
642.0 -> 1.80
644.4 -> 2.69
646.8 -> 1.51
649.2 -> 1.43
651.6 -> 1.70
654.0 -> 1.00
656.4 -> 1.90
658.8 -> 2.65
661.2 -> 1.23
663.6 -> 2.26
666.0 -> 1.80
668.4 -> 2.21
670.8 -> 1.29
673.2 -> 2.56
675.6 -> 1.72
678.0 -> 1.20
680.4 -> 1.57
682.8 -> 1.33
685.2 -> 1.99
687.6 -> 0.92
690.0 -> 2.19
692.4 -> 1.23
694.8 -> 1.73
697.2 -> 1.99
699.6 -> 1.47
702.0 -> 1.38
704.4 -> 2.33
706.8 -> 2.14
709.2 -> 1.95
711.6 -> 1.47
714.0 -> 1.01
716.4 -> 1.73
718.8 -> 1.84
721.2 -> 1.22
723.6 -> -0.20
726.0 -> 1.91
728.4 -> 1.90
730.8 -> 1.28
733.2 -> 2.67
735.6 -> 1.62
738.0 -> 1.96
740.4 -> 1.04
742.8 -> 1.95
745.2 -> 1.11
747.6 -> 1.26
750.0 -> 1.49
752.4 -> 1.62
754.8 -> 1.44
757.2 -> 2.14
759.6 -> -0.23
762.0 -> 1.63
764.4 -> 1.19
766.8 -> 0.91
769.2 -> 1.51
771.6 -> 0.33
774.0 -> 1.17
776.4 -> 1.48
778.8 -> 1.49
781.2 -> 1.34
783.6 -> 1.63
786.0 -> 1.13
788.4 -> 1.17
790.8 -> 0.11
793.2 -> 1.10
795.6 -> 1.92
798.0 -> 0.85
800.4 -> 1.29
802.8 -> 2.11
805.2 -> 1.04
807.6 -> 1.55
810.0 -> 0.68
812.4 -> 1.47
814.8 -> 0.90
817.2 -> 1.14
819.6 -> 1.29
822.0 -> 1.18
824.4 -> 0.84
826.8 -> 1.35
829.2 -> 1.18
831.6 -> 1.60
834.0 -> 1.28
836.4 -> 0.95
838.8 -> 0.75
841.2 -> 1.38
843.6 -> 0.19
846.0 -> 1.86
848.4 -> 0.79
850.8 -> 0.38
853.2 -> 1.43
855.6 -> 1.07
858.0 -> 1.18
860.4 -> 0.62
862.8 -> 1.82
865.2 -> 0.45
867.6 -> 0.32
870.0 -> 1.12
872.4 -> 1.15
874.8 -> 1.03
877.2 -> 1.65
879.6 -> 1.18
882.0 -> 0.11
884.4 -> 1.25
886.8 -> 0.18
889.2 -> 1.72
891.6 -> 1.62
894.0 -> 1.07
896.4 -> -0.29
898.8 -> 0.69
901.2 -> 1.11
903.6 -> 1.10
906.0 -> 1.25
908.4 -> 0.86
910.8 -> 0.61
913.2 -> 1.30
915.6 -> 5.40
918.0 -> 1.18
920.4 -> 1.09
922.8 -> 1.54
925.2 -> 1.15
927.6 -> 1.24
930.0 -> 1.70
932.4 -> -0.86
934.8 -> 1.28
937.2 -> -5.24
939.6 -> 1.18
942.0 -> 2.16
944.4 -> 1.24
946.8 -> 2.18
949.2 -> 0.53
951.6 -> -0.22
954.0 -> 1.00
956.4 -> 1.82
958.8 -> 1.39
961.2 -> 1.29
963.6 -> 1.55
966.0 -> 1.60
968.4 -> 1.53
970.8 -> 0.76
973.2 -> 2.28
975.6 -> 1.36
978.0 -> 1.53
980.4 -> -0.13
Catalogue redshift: 1.46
